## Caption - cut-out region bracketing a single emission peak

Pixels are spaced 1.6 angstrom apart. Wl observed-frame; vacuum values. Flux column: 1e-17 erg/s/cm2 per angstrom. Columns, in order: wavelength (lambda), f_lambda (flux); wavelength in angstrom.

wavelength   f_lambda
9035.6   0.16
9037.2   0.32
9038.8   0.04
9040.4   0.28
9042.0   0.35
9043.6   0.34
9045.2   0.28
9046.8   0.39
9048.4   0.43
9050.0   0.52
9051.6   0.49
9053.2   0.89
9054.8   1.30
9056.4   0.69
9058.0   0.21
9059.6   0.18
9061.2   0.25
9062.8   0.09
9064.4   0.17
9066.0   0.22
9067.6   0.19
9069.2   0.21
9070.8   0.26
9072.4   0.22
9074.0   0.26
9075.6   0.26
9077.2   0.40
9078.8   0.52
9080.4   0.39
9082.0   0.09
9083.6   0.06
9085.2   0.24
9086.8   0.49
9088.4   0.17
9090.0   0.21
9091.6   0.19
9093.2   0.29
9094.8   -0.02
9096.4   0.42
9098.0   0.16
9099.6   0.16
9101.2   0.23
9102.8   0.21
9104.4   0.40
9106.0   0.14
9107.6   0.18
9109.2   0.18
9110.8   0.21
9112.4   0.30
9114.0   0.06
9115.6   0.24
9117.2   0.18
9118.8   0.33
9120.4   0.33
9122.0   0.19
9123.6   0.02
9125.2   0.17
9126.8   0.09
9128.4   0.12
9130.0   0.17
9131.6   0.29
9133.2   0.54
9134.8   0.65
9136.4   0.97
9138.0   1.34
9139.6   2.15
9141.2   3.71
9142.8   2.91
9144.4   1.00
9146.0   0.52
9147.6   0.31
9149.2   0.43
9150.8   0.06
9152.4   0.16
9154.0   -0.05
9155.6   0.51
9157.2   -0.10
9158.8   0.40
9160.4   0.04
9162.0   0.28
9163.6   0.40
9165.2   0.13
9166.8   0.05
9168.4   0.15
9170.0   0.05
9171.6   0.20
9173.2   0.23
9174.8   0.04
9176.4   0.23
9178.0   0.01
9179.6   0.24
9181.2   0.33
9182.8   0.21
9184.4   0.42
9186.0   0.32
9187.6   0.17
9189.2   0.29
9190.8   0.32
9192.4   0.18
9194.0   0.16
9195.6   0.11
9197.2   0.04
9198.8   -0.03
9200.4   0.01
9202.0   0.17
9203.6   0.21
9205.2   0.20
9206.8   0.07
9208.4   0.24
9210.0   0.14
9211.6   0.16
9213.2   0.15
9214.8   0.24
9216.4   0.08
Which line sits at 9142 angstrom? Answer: [O III]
